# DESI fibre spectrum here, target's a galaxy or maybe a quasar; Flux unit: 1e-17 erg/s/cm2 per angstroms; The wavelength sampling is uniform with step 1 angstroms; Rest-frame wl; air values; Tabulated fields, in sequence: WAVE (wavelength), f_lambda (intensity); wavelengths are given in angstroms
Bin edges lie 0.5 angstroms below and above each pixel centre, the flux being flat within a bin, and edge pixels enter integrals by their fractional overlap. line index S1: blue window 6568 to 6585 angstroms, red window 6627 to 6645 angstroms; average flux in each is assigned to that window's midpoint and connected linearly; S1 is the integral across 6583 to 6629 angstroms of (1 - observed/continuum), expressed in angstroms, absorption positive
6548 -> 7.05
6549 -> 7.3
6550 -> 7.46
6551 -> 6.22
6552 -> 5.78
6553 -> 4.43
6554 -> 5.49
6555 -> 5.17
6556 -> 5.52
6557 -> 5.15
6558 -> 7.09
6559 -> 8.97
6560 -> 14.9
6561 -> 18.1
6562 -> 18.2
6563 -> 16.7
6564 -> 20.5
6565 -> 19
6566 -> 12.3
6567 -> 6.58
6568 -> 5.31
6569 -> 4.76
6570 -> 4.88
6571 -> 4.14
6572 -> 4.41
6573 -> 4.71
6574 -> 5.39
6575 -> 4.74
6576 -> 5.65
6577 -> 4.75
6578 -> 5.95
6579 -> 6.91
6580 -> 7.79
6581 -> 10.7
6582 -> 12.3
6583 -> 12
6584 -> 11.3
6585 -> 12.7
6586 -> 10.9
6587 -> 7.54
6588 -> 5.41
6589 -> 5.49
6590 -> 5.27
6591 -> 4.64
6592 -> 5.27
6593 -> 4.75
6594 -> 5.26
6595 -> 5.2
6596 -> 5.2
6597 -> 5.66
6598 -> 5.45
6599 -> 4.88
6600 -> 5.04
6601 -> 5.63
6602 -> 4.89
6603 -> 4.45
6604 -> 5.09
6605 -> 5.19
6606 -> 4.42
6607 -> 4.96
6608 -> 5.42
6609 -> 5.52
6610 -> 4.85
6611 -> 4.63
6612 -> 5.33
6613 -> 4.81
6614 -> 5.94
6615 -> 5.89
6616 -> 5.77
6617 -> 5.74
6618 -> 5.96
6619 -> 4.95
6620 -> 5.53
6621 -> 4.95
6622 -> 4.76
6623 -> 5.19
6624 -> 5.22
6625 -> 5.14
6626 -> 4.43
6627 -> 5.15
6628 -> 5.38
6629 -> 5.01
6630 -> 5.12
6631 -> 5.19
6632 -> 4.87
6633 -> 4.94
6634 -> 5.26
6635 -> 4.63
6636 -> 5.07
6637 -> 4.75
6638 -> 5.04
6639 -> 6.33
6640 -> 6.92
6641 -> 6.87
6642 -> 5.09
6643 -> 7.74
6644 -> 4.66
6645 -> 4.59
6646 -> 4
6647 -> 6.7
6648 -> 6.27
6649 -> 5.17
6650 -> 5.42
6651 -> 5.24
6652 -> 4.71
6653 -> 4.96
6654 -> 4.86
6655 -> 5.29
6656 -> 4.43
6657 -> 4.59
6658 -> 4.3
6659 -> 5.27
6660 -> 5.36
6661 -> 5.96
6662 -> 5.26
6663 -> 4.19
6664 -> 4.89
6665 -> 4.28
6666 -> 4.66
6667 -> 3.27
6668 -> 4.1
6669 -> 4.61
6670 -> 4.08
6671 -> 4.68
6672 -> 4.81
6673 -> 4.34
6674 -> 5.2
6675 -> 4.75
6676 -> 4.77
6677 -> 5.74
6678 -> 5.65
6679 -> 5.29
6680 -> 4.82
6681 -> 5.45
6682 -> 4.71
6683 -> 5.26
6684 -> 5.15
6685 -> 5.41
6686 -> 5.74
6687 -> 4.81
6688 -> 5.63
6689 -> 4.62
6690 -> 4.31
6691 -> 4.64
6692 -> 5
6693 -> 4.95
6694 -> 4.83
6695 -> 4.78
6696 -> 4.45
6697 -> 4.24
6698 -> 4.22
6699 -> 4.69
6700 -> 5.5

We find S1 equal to 3.9 angstroms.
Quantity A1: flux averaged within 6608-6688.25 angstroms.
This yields 5.14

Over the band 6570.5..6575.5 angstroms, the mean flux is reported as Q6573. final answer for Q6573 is 4.68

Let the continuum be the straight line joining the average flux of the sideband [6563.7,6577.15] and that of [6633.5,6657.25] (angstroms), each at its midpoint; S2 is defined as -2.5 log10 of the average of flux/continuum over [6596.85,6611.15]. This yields 0.28 mag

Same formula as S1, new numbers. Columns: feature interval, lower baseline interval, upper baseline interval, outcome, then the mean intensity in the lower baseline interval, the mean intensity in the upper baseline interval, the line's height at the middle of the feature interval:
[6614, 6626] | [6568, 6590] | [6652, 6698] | 1.6 angstroms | 7.17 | 4.84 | 6.18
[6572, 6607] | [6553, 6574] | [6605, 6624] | 4.1 angstroms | 9.37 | 5.25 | 7.27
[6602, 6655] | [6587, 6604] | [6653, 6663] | -1.8 angstroms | 5.22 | 4.99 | 5.1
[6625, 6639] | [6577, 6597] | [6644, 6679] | 2.1 angstroms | 7.49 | 4.9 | 5.92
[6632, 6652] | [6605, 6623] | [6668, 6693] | -1.3 angstroms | 5.26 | 4.96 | 5.13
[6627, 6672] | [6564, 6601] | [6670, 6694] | 5.0 angstroms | 7.17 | 5.01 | 5.71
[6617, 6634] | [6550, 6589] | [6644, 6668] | 3.0 angstroms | 8.69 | 4.92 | 6.25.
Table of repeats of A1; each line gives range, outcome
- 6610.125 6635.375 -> 5.19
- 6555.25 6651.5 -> 6.64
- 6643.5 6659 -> 5.02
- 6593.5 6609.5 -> 5.14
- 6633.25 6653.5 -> 5.46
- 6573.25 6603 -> 6.72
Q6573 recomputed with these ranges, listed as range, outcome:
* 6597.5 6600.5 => 5.12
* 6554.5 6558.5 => 5.73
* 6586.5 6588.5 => 6.47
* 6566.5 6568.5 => 5.95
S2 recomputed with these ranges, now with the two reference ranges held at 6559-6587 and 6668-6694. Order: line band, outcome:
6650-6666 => 0.21 mag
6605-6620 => 0.45 mag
